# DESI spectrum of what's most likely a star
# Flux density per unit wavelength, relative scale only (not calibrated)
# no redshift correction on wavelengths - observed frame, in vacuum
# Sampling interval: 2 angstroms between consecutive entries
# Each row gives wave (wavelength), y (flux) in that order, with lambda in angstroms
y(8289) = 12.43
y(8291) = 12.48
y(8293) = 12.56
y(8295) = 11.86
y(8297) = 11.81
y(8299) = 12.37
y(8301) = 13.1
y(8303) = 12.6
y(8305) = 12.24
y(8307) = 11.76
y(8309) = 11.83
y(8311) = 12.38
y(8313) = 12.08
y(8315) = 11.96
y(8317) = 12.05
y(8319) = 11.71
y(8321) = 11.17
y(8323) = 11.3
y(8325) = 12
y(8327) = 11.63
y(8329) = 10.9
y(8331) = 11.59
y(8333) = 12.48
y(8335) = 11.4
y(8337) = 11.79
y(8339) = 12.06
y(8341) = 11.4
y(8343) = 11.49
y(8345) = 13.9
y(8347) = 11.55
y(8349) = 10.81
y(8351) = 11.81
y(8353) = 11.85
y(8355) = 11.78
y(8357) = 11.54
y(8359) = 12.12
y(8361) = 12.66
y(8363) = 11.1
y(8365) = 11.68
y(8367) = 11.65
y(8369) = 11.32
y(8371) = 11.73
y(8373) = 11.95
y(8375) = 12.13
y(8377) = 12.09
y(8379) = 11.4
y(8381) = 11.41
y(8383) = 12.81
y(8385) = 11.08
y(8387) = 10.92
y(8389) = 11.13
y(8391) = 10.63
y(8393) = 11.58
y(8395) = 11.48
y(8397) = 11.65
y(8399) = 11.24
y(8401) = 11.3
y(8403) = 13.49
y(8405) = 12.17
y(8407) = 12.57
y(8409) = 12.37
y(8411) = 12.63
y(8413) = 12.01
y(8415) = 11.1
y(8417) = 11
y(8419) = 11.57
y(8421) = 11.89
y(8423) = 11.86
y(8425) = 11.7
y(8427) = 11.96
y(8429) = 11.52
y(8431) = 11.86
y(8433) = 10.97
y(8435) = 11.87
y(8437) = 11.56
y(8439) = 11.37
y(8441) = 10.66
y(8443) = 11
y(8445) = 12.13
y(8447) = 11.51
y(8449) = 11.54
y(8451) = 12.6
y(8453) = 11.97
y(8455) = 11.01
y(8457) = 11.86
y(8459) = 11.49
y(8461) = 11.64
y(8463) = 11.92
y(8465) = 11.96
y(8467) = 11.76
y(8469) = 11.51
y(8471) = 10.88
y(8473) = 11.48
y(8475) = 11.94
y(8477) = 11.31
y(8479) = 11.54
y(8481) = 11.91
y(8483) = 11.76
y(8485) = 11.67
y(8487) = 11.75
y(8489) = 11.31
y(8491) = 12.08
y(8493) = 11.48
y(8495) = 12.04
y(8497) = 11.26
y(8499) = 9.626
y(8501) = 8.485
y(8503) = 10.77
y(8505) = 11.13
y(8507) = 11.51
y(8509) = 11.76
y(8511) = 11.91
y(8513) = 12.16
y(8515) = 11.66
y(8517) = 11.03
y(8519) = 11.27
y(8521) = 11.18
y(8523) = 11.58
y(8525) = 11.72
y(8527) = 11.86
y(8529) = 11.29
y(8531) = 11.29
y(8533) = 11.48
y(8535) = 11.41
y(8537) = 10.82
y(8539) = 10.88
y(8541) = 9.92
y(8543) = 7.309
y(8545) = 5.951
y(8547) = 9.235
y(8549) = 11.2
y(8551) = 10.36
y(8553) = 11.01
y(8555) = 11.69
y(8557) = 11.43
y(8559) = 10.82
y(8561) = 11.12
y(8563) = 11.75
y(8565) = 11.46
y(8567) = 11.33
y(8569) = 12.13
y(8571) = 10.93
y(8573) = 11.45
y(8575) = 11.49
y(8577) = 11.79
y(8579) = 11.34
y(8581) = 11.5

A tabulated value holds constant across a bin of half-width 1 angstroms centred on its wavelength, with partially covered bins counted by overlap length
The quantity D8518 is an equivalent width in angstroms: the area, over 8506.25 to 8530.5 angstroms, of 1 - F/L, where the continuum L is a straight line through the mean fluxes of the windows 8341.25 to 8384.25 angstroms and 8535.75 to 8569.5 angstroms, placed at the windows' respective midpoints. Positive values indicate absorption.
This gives -1.9 angstroms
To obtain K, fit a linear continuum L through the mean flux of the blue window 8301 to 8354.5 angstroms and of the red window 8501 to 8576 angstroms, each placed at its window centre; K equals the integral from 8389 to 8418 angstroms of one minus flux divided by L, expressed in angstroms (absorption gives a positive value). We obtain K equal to -0.6 angstroms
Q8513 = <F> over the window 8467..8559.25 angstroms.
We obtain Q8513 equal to 11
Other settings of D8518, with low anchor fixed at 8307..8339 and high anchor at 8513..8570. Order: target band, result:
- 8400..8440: -1.6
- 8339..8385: -0.8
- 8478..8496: -1.0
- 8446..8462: -0.7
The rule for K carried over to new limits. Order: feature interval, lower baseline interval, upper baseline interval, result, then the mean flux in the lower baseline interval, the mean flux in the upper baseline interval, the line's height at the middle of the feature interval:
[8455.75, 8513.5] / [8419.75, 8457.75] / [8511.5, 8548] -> -1.5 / 11.6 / 10.7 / 11.1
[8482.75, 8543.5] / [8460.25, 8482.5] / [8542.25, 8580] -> 0.3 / 11.6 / 10.7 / 11.2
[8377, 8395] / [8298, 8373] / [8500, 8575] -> 0.3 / 11.9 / 10.9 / 11.6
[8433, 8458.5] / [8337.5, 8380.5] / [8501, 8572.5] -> -0.4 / 11.8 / 10.9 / 11.4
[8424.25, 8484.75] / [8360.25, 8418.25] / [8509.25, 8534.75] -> 0.1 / 11.7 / 11.5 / 11.6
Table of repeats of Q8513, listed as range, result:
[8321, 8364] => 11.8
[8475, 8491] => 11.7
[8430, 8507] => 11.4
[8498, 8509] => 10.4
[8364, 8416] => 11.8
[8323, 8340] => 11.7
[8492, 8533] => 11.3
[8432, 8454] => 11.6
